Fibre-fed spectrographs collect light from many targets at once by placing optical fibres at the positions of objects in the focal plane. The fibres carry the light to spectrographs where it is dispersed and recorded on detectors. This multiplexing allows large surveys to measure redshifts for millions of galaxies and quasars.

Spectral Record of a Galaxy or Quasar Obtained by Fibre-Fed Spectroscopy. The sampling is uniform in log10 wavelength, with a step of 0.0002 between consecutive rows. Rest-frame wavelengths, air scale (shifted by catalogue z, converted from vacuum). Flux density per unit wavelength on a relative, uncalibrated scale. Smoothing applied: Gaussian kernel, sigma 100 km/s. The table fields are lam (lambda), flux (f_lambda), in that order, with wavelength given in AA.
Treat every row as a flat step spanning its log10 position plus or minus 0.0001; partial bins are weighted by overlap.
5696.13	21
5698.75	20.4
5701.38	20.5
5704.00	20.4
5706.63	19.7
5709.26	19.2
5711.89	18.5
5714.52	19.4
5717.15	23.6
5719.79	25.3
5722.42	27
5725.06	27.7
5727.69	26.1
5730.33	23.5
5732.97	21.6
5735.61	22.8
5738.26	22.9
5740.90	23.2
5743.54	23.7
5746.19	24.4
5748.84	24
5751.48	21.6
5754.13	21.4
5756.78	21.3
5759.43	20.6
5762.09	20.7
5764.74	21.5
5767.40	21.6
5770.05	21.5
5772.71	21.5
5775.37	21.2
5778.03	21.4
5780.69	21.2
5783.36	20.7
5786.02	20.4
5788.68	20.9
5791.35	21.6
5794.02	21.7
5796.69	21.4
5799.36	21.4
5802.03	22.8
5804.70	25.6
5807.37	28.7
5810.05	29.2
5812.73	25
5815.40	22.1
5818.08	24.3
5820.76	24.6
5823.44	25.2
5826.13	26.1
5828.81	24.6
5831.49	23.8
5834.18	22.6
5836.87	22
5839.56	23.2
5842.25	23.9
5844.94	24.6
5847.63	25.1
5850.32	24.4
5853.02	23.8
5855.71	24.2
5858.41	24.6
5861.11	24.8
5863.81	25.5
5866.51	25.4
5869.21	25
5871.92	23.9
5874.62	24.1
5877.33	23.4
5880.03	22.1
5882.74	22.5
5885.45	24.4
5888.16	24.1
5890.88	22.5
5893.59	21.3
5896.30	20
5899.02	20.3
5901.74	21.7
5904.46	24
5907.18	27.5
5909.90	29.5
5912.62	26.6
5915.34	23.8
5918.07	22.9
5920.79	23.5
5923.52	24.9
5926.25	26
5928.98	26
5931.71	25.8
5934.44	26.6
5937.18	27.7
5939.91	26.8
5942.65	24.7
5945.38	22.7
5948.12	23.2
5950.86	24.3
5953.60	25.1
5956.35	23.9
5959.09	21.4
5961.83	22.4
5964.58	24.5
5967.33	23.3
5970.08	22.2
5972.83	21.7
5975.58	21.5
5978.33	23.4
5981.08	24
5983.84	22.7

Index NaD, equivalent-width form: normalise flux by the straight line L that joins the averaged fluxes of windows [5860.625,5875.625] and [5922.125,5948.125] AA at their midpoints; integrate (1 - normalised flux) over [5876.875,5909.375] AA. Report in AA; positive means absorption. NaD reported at 2.7 AA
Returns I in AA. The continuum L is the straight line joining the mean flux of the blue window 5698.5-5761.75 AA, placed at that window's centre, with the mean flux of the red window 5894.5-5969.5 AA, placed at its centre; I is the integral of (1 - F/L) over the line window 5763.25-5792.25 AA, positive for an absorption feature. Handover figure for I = 2.14 AA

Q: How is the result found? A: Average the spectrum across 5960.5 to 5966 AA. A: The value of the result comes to 23.4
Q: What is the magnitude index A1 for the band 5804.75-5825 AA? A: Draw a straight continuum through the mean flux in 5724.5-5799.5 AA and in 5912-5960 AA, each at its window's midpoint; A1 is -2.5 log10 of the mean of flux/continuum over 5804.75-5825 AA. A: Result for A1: -0.12 mag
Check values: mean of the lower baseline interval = 22.1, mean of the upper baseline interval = 24.8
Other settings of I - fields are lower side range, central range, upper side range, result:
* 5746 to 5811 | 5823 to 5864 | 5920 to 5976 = -2.1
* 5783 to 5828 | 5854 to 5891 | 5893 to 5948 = 0.2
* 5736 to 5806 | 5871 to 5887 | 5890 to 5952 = 0.2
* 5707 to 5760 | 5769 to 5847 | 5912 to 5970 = 0.7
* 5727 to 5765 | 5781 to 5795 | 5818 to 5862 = 1.4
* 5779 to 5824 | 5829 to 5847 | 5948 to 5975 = -0.2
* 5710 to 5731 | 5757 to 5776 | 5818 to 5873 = 2.2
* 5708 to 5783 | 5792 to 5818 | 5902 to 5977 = -1.2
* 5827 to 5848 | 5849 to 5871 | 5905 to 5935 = -0.4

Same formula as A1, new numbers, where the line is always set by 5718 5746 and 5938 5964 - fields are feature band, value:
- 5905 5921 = -0.07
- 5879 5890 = 0.04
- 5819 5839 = 0.00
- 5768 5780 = 0.14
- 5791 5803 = 0.12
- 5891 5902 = 0.15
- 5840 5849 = -0.01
